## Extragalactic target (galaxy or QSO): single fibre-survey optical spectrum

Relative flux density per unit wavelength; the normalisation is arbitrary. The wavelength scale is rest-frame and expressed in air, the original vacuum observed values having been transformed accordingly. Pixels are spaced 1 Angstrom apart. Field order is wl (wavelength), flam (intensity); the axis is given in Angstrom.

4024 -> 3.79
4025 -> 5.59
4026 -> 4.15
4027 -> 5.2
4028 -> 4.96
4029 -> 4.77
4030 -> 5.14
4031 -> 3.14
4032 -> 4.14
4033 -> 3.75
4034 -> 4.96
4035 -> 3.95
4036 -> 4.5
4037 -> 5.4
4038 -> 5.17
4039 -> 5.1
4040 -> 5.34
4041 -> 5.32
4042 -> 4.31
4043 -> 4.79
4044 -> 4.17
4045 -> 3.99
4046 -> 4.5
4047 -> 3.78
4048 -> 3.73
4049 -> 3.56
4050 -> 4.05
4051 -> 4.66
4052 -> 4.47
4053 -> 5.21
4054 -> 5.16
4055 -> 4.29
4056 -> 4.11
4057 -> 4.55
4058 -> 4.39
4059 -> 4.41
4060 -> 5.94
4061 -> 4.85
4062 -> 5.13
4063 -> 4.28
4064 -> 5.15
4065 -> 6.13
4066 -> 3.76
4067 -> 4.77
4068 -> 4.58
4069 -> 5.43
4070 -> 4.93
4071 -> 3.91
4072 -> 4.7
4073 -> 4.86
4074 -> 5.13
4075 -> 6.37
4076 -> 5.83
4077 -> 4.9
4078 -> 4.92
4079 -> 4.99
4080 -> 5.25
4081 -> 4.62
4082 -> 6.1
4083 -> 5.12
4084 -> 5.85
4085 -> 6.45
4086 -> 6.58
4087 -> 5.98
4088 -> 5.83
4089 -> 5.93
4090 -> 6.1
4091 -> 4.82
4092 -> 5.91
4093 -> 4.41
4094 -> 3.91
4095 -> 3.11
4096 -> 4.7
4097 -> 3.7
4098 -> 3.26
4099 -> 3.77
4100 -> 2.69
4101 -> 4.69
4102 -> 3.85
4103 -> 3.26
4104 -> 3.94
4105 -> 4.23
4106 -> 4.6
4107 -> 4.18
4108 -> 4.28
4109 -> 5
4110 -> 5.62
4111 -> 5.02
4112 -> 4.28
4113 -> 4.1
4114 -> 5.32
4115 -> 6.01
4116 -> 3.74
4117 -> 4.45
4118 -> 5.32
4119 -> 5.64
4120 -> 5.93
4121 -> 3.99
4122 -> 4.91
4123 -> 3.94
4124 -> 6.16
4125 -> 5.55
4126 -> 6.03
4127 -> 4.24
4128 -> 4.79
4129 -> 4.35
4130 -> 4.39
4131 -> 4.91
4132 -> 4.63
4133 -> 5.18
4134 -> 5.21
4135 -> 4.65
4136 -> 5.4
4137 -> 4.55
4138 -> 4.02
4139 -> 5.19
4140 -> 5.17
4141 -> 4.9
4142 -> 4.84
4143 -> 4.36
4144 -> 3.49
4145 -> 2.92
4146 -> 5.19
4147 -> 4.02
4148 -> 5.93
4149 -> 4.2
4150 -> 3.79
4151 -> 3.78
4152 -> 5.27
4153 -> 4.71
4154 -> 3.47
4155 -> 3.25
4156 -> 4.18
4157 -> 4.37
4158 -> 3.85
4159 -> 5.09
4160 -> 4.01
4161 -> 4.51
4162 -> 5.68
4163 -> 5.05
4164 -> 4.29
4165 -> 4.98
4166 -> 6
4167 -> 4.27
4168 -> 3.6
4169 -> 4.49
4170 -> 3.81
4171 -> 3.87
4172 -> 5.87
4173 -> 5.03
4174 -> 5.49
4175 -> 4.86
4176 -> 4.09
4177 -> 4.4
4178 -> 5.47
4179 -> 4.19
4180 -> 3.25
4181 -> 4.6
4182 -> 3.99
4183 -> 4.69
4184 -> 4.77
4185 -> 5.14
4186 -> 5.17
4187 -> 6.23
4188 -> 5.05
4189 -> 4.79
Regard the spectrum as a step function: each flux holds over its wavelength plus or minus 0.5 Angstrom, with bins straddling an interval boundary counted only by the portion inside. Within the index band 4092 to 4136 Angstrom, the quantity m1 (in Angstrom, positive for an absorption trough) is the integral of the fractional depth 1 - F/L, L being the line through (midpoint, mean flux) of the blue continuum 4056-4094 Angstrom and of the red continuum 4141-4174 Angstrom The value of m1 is 2.3 Angstrom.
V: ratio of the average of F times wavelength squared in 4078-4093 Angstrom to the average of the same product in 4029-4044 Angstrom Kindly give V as 1.24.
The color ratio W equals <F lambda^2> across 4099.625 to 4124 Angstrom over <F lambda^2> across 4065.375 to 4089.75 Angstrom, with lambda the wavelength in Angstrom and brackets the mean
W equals 0.88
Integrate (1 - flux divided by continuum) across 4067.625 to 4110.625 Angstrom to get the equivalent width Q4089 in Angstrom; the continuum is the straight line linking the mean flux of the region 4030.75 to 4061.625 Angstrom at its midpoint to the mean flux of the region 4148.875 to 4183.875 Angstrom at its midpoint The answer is -3.3 Angstrom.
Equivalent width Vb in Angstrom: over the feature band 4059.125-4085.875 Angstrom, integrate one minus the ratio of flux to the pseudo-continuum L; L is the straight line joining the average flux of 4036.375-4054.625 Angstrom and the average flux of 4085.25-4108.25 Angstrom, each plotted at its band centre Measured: -3.5 Angstrom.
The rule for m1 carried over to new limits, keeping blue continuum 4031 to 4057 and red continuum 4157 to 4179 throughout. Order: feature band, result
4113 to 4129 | -1.4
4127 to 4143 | -0.5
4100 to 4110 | 0.8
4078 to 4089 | -2.7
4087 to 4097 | -0.9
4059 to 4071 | -1.1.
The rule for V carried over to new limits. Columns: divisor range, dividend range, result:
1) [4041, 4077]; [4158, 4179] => 1.06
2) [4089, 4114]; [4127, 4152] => 1.07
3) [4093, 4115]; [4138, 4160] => 1.06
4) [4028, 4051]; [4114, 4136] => 1.16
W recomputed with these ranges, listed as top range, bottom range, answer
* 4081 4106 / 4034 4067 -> 1.05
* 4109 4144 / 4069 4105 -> 1.02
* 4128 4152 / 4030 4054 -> 1.08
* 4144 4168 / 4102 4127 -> 0.95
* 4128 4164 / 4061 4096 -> 0.91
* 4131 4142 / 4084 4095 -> 0.91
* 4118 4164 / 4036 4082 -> 1.01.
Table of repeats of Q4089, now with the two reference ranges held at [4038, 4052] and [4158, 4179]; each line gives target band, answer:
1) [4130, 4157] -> 0.87 Angstrom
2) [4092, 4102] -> 1.40 Angstrom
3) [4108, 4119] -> -0.73 Angstrom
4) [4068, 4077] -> -1.20 Angstrom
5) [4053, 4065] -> -0.96 Angstrom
